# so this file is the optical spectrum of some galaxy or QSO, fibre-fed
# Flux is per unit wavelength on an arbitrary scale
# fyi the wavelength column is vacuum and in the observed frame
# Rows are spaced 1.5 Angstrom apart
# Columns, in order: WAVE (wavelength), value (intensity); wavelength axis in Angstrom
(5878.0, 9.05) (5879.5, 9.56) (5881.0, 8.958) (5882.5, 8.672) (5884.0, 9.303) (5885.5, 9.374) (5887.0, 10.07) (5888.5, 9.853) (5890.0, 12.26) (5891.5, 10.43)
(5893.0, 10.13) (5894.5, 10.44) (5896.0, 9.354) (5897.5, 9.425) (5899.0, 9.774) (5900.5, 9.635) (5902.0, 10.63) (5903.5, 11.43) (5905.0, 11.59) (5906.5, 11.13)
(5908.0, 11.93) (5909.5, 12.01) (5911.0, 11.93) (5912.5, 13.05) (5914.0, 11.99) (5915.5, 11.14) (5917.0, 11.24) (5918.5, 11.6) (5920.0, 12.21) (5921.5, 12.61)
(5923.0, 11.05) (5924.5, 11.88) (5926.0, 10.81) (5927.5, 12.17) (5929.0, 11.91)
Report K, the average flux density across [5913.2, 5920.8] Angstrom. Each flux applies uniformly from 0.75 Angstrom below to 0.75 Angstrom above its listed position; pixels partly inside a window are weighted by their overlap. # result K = 11.7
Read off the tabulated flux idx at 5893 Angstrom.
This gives 10.13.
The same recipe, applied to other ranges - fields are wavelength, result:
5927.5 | 12.17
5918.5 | 11.6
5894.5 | 10.44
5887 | 10.07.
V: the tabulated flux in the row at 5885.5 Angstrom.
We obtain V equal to 9.374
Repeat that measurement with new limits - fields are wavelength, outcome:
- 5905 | 11.59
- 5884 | 9.303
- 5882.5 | 8.672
